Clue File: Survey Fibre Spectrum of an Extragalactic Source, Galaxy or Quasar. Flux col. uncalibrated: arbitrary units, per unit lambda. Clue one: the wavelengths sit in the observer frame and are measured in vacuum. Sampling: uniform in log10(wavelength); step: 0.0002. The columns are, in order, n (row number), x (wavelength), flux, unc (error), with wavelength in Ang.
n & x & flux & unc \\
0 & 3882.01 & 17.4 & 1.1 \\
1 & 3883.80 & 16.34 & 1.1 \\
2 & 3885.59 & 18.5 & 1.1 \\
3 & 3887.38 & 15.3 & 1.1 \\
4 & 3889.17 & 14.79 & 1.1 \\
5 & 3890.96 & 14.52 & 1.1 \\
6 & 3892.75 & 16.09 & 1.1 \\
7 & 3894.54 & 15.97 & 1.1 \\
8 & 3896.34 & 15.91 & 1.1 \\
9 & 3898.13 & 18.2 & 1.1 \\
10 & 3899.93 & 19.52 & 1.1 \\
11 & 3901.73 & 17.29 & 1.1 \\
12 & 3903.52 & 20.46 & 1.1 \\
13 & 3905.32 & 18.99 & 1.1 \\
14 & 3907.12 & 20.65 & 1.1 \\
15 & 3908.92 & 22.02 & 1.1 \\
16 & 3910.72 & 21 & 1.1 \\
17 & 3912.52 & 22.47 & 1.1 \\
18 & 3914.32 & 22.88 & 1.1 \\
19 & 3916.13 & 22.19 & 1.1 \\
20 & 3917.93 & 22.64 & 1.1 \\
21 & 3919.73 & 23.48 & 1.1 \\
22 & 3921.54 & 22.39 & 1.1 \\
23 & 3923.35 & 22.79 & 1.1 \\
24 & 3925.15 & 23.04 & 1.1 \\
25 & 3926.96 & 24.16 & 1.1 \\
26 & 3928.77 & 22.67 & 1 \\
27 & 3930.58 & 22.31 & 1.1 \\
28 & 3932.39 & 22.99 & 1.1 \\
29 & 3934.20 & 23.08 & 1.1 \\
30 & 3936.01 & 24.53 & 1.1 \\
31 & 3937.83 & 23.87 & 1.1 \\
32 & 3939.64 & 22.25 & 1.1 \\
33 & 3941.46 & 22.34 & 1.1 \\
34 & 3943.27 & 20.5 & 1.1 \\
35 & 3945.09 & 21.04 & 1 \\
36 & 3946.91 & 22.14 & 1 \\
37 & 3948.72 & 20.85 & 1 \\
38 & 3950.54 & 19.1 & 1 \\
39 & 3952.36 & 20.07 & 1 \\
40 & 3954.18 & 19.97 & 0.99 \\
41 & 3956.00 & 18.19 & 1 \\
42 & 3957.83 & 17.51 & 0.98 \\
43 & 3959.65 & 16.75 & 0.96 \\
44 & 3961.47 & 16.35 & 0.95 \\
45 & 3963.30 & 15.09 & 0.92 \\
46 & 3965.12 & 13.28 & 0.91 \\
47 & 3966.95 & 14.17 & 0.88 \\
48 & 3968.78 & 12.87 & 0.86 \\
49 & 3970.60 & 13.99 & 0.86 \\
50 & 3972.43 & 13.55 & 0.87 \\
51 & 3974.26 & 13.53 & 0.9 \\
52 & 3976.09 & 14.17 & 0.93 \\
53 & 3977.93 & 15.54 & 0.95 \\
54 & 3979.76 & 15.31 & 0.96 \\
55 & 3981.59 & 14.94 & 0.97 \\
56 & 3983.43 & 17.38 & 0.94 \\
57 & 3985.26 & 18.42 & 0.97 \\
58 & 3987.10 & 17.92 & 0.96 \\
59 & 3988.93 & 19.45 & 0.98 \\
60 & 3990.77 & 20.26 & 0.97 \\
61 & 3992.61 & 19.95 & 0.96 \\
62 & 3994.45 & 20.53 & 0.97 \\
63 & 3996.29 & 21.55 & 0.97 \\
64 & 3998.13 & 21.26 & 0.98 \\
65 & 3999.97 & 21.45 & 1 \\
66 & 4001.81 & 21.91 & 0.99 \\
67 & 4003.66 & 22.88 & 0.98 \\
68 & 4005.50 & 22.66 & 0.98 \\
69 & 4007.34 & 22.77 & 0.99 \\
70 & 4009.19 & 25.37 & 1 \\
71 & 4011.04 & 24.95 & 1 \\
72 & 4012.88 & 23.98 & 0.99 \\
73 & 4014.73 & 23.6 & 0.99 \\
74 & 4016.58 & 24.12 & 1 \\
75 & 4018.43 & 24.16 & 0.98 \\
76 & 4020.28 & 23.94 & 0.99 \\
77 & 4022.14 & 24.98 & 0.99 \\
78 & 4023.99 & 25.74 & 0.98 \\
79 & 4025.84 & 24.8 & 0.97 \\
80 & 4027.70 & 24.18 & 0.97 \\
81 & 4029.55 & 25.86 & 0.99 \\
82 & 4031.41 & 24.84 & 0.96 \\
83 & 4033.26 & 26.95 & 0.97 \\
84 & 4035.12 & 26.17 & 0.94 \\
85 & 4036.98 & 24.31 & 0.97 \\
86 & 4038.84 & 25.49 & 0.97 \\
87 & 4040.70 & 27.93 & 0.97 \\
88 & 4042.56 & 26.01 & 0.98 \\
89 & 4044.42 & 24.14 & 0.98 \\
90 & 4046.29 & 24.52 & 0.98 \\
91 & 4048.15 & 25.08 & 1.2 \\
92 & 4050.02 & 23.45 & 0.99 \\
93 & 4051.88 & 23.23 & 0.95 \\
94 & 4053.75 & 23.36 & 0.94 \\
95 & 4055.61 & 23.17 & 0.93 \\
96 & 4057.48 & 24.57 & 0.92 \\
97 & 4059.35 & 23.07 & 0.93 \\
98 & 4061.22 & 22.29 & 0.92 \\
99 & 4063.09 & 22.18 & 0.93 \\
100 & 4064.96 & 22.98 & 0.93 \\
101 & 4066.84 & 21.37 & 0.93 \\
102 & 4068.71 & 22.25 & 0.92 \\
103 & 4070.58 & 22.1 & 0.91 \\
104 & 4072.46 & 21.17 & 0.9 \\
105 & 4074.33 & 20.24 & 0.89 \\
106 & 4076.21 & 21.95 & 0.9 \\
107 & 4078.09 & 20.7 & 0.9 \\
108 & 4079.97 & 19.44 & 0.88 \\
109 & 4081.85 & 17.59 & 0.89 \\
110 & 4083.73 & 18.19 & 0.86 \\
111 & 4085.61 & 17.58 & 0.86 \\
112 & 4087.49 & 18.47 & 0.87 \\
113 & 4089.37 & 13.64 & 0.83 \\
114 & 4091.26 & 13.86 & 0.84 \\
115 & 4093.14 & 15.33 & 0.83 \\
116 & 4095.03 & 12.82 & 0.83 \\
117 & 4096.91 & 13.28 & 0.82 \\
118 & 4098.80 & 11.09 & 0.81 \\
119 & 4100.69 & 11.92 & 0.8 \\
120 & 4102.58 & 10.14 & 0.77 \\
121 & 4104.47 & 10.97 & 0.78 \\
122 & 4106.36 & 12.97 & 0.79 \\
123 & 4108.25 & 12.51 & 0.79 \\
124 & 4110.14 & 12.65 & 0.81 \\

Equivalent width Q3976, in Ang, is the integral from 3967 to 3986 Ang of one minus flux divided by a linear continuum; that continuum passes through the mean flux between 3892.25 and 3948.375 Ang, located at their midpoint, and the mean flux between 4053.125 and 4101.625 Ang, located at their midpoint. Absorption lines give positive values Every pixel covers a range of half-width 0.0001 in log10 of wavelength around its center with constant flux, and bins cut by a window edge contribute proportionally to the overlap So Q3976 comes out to 5.2 Ang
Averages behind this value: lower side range 21.3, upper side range 19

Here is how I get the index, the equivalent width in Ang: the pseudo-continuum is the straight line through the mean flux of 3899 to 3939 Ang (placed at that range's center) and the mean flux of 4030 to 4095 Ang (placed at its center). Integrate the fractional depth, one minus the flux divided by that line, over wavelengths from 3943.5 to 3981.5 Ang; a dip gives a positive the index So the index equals 9.2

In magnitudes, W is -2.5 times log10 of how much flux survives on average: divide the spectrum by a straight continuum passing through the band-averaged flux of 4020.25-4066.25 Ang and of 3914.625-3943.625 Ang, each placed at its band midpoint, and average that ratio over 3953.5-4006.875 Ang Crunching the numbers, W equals 0.32 mag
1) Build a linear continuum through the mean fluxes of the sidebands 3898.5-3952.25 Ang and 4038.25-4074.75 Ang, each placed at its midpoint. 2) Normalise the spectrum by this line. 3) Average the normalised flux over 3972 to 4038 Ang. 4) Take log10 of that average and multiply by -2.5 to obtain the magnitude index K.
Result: 0.06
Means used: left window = 21.8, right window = 23.5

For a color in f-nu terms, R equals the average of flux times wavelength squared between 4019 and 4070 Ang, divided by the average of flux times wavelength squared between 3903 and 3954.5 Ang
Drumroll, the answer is 1.2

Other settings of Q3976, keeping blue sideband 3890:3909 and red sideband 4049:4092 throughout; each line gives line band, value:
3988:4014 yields -3.2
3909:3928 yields -4.6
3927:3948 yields -4.5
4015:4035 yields -4.9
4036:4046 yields -2.6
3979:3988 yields 1.2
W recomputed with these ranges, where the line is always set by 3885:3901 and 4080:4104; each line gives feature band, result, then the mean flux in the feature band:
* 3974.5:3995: -0.12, 17.4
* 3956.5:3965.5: -0.01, 16.1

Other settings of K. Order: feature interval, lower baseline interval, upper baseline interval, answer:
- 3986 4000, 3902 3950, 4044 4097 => 0.06 mag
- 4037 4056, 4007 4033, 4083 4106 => -0.19 mag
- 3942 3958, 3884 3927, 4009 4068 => 0.06 mag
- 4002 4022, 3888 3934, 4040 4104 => -0.19 mag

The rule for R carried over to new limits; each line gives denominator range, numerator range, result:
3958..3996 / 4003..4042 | 1.56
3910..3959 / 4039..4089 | 1.08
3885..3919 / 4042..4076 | 1.31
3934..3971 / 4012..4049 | 1.38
